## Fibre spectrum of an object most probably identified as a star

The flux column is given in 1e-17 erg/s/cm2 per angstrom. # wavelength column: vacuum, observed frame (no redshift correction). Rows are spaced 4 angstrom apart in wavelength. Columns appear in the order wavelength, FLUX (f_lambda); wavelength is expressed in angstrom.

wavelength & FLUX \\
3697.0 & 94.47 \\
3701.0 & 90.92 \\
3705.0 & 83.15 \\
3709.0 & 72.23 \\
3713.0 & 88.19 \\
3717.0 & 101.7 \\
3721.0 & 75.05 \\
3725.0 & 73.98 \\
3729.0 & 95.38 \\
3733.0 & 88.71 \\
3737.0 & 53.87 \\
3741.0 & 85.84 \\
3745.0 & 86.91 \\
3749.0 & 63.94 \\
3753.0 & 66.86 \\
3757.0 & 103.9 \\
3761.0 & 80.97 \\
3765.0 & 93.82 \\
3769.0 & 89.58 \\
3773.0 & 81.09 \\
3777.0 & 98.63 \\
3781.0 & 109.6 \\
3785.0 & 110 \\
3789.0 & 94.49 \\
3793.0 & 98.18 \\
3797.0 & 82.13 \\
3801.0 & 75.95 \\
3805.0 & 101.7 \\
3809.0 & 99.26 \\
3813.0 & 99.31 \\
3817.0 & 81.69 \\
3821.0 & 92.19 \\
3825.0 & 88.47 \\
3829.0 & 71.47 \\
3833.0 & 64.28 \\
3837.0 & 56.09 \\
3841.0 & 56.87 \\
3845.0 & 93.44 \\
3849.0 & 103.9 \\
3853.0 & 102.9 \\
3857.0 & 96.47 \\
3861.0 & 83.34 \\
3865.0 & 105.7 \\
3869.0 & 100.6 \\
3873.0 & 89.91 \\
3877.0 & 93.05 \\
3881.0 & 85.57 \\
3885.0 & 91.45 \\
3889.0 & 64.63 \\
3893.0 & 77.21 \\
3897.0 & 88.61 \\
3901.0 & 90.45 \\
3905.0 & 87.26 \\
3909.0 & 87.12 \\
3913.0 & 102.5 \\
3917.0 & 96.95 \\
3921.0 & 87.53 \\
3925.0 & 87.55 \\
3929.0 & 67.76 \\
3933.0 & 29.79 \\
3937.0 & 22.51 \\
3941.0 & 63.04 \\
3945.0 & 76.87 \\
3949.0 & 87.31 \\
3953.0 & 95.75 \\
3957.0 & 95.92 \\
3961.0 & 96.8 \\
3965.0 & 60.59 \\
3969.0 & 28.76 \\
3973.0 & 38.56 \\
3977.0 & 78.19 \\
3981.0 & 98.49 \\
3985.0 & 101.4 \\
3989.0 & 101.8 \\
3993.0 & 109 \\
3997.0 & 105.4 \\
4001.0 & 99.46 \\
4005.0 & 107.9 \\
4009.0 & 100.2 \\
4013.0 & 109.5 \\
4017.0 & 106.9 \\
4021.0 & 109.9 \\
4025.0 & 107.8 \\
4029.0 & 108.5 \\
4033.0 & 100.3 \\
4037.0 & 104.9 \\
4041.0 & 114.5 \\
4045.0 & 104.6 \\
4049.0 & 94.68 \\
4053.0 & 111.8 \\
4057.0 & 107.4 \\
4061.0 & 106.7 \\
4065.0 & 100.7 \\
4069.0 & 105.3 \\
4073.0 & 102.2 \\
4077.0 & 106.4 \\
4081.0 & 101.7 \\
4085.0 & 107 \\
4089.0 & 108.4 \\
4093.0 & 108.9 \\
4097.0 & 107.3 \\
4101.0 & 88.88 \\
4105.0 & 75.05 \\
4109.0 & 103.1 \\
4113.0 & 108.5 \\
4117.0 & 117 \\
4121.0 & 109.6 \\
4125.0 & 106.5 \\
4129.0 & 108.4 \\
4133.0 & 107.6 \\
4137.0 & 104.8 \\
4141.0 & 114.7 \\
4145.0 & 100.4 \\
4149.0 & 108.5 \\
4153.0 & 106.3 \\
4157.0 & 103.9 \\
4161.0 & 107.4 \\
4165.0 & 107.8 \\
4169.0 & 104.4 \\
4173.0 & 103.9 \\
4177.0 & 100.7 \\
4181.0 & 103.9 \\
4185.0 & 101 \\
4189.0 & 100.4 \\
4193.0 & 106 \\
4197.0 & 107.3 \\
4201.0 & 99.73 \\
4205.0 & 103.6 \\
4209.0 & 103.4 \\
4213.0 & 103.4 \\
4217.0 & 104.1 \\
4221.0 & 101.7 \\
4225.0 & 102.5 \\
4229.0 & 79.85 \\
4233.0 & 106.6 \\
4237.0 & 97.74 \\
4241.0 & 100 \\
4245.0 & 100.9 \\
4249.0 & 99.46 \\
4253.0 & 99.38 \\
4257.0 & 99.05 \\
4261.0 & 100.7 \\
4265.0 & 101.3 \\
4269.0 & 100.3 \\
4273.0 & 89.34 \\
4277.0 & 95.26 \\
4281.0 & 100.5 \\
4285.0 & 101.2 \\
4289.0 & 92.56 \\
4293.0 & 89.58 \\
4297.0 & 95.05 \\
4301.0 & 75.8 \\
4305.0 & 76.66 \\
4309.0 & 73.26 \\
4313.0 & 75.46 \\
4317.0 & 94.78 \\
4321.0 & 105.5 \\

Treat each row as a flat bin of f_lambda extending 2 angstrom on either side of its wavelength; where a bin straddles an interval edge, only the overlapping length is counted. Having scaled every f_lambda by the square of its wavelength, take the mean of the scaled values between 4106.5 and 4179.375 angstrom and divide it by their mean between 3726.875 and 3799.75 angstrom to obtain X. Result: 1.5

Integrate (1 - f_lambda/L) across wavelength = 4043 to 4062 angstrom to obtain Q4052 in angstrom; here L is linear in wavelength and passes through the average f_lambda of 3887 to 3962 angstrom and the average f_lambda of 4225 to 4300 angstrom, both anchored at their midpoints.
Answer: -4.2 angstrom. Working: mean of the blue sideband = 79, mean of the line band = 105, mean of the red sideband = 97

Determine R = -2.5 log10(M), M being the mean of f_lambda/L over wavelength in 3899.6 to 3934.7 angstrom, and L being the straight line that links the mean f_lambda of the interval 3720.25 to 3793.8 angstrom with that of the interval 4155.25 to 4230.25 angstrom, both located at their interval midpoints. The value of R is 0.130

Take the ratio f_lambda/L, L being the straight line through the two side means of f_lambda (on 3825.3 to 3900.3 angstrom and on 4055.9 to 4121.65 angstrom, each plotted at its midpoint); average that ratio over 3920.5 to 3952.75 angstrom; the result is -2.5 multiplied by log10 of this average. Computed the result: 0.35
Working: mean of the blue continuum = 84.9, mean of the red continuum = 104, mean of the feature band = 65.9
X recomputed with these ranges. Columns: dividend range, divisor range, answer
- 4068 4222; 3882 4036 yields 1.32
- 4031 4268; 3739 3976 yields 1.44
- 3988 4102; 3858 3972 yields 1.41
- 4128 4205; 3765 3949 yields 1.44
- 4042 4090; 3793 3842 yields 1.45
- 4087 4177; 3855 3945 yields 1.45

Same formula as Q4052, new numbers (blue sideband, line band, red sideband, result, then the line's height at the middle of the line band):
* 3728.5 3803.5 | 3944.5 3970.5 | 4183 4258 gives 4.1 angstrom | 93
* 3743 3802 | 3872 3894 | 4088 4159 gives 2.5 angstrom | 94.2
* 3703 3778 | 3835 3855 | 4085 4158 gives 1.5 angstrom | 89.1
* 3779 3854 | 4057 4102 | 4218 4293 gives -4.9 angstrom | 94.2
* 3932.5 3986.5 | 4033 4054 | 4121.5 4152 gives -4.2 angstrom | 87.9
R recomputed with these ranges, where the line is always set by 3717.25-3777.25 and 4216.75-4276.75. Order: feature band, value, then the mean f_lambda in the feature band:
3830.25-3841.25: 0.38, 60.3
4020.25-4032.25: -0.18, 108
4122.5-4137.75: -0.13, 107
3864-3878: -0.12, 97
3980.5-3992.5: -0.13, 102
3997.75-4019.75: -0.16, 105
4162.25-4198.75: -0.08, 104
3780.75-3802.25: -0.13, 94.5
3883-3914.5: 0.02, 85.9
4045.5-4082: -0.13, 104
